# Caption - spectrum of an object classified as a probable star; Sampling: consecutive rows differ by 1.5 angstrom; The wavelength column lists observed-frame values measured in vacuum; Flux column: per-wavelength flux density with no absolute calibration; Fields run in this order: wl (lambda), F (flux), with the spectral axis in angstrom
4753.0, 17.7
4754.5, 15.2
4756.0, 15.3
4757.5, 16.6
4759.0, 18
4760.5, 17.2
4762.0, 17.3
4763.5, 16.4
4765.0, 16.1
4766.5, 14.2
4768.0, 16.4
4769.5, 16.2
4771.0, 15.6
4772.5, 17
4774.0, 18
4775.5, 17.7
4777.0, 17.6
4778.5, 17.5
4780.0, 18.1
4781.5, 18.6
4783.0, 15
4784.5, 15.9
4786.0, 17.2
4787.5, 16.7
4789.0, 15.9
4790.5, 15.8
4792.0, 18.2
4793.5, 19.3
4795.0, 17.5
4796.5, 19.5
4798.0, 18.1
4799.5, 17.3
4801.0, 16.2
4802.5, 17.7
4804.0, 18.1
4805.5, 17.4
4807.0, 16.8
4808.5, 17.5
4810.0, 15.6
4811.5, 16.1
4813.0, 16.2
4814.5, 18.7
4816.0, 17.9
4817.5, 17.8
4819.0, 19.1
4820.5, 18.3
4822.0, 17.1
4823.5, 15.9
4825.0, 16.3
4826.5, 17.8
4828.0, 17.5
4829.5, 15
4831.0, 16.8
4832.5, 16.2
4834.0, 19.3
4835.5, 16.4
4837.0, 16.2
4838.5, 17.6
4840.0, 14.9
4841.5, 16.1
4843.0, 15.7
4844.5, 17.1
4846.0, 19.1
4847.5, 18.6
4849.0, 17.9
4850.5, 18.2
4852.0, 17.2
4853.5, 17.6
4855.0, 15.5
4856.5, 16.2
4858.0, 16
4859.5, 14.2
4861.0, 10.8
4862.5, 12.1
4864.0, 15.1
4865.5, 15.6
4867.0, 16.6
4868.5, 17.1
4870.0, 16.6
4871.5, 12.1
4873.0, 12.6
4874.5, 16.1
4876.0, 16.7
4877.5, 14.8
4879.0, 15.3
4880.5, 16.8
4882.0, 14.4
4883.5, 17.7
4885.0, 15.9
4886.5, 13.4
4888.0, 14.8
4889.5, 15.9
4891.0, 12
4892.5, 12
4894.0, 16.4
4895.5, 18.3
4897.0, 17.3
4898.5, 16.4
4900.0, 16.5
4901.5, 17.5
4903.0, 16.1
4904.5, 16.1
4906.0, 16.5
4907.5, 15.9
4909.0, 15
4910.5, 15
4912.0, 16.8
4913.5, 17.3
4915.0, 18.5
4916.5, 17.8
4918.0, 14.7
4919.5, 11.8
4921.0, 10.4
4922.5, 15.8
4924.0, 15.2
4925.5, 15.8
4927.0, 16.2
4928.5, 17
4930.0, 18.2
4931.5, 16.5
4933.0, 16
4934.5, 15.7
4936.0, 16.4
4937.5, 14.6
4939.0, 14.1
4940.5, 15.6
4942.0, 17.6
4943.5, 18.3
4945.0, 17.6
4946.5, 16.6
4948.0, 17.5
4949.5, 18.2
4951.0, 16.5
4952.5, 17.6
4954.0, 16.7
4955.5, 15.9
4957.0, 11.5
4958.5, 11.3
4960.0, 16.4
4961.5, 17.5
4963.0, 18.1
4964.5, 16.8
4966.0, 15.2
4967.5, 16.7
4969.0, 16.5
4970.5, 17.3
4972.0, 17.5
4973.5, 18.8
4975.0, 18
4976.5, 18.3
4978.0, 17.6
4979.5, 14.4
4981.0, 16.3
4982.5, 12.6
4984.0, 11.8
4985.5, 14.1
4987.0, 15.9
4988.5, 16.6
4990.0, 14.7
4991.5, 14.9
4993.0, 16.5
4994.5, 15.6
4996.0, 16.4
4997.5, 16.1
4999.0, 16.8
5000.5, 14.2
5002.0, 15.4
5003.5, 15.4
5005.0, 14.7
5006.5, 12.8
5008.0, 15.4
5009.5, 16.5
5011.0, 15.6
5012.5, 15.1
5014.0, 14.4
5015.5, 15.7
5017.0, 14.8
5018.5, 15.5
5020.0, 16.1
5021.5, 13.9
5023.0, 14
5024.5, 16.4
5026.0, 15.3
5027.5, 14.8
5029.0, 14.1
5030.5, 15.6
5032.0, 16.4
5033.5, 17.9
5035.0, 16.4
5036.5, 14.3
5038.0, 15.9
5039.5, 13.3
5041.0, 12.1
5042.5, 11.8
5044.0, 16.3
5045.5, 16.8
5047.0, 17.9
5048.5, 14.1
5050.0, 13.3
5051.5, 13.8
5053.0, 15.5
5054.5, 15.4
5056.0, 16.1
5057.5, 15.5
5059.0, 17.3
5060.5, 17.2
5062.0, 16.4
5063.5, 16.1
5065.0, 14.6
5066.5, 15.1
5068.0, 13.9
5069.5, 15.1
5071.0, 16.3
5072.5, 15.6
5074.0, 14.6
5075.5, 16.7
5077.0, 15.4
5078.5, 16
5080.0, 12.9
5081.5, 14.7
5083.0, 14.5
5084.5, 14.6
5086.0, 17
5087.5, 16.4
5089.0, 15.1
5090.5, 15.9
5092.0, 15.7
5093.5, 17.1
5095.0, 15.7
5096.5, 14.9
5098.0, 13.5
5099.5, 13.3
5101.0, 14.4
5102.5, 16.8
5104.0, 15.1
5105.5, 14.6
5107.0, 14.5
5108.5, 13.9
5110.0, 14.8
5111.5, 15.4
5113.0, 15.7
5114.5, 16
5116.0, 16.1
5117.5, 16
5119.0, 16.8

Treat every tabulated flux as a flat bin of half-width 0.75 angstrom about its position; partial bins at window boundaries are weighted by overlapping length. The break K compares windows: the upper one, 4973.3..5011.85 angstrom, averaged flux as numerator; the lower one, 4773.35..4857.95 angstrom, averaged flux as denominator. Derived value 0.9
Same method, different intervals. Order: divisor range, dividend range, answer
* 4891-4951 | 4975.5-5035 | 0.96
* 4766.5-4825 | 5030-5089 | 0.89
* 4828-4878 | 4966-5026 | 0.97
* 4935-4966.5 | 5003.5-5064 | 0.94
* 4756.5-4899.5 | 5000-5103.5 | 0.92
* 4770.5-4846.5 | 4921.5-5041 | 0.92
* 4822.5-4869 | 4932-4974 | 1.00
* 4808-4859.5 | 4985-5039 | 0.91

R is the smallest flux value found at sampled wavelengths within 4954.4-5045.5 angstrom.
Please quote 11.3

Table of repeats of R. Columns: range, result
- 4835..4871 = 10.8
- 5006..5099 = 11.8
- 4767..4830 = 15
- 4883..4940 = 10.4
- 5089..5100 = 13.3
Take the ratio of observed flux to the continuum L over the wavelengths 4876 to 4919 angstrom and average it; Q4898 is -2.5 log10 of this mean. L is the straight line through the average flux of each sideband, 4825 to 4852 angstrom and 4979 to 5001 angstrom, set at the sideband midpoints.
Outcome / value 0.03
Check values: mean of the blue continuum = 17.1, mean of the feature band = 15.9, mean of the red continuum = 15.1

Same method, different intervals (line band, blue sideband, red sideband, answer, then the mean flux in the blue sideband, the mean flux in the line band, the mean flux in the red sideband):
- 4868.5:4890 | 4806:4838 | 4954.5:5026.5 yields 0.088 mag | 17.1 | 15.3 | 15.6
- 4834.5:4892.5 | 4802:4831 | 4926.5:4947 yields 0.082 mag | 17.2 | 15.7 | 16.5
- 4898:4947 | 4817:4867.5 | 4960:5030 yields 0.003 mag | 16.5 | 16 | 15.7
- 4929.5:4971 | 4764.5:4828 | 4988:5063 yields -0.025 mag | 17.1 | 16.3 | 15.3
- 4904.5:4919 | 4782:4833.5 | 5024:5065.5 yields 0.005 mag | 17.1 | 16.3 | 15.4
